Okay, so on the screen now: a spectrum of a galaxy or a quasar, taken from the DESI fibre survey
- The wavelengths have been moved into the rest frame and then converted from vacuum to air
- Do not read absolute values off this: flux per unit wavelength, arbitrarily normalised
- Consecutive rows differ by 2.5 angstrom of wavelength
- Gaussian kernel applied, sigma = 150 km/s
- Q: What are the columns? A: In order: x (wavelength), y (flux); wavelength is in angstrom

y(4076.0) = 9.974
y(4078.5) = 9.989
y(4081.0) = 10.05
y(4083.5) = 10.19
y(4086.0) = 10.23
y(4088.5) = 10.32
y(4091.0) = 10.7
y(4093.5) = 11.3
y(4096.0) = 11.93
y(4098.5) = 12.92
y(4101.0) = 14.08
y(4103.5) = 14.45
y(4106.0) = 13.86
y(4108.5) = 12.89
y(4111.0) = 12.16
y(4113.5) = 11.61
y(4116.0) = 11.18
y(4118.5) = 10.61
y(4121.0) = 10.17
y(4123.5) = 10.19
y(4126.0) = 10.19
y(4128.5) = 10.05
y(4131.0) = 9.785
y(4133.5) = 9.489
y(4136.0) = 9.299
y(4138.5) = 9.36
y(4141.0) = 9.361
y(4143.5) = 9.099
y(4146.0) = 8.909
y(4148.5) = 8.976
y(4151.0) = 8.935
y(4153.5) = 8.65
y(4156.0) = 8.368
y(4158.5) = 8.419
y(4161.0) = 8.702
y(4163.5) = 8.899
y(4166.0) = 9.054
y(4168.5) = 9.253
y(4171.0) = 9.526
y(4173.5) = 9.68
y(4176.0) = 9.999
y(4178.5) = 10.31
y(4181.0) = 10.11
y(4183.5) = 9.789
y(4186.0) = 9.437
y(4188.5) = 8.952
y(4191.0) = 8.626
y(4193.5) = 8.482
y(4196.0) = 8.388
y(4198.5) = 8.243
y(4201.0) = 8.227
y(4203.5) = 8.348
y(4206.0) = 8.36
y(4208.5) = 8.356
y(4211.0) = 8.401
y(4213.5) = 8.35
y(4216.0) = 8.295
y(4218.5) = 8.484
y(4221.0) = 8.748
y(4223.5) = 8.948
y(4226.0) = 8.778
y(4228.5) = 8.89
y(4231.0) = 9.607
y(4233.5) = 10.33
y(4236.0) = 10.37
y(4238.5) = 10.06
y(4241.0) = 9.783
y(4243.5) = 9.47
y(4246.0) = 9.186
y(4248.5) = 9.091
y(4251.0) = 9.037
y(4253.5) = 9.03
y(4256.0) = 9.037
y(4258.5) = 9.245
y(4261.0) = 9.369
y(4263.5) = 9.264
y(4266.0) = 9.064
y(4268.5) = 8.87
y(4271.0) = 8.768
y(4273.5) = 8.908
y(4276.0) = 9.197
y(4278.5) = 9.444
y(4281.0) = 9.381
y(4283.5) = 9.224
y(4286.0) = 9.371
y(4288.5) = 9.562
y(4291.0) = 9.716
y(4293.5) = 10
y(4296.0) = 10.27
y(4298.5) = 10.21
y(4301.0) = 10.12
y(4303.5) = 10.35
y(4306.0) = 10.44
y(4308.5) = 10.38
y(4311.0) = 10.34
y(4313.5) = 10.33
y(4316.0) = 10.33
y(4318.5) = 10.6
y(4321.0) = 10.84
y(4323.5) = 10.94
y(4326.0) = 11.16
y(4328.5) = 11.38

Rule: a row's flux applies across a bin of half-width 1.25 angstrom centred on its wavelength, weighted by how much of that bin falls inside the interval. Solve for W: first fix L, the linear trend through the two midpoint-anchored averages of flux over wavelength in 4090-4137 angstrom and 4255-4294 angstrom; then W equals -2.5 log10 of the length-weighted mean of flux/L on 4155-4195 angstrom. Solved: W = 0.15 mag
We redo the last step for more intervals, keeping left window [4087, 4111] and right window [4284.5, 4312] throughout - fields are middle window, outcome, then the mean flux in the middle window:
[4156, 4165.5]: 0.33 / 8.66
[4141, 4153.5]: 0.30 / 8.98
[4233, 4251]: 0.11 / 9.68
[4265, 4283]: 0.14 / 9.1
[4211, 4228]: 0.27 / 8.6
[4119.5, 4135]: 0.21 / 9.98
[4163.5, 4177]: 0.22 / 9.44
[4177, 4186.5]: 0.15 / 9.95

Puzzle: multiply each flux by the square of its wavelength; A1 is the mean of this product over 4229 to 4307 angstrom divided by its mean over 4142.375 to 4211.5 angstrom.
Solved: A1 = 1.11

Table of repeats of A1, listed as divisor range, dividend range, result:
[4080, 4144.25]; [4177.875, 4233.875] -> 0.84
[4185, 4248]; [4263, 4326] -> 1.15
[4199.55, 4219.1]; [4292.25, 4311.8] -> 1.28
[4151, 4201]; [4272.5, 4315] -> 1.15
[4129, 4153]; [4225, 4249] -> 1.08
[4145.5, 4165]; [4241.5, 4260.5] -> 1.10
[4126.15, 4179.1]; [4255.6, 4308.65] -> 1.10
